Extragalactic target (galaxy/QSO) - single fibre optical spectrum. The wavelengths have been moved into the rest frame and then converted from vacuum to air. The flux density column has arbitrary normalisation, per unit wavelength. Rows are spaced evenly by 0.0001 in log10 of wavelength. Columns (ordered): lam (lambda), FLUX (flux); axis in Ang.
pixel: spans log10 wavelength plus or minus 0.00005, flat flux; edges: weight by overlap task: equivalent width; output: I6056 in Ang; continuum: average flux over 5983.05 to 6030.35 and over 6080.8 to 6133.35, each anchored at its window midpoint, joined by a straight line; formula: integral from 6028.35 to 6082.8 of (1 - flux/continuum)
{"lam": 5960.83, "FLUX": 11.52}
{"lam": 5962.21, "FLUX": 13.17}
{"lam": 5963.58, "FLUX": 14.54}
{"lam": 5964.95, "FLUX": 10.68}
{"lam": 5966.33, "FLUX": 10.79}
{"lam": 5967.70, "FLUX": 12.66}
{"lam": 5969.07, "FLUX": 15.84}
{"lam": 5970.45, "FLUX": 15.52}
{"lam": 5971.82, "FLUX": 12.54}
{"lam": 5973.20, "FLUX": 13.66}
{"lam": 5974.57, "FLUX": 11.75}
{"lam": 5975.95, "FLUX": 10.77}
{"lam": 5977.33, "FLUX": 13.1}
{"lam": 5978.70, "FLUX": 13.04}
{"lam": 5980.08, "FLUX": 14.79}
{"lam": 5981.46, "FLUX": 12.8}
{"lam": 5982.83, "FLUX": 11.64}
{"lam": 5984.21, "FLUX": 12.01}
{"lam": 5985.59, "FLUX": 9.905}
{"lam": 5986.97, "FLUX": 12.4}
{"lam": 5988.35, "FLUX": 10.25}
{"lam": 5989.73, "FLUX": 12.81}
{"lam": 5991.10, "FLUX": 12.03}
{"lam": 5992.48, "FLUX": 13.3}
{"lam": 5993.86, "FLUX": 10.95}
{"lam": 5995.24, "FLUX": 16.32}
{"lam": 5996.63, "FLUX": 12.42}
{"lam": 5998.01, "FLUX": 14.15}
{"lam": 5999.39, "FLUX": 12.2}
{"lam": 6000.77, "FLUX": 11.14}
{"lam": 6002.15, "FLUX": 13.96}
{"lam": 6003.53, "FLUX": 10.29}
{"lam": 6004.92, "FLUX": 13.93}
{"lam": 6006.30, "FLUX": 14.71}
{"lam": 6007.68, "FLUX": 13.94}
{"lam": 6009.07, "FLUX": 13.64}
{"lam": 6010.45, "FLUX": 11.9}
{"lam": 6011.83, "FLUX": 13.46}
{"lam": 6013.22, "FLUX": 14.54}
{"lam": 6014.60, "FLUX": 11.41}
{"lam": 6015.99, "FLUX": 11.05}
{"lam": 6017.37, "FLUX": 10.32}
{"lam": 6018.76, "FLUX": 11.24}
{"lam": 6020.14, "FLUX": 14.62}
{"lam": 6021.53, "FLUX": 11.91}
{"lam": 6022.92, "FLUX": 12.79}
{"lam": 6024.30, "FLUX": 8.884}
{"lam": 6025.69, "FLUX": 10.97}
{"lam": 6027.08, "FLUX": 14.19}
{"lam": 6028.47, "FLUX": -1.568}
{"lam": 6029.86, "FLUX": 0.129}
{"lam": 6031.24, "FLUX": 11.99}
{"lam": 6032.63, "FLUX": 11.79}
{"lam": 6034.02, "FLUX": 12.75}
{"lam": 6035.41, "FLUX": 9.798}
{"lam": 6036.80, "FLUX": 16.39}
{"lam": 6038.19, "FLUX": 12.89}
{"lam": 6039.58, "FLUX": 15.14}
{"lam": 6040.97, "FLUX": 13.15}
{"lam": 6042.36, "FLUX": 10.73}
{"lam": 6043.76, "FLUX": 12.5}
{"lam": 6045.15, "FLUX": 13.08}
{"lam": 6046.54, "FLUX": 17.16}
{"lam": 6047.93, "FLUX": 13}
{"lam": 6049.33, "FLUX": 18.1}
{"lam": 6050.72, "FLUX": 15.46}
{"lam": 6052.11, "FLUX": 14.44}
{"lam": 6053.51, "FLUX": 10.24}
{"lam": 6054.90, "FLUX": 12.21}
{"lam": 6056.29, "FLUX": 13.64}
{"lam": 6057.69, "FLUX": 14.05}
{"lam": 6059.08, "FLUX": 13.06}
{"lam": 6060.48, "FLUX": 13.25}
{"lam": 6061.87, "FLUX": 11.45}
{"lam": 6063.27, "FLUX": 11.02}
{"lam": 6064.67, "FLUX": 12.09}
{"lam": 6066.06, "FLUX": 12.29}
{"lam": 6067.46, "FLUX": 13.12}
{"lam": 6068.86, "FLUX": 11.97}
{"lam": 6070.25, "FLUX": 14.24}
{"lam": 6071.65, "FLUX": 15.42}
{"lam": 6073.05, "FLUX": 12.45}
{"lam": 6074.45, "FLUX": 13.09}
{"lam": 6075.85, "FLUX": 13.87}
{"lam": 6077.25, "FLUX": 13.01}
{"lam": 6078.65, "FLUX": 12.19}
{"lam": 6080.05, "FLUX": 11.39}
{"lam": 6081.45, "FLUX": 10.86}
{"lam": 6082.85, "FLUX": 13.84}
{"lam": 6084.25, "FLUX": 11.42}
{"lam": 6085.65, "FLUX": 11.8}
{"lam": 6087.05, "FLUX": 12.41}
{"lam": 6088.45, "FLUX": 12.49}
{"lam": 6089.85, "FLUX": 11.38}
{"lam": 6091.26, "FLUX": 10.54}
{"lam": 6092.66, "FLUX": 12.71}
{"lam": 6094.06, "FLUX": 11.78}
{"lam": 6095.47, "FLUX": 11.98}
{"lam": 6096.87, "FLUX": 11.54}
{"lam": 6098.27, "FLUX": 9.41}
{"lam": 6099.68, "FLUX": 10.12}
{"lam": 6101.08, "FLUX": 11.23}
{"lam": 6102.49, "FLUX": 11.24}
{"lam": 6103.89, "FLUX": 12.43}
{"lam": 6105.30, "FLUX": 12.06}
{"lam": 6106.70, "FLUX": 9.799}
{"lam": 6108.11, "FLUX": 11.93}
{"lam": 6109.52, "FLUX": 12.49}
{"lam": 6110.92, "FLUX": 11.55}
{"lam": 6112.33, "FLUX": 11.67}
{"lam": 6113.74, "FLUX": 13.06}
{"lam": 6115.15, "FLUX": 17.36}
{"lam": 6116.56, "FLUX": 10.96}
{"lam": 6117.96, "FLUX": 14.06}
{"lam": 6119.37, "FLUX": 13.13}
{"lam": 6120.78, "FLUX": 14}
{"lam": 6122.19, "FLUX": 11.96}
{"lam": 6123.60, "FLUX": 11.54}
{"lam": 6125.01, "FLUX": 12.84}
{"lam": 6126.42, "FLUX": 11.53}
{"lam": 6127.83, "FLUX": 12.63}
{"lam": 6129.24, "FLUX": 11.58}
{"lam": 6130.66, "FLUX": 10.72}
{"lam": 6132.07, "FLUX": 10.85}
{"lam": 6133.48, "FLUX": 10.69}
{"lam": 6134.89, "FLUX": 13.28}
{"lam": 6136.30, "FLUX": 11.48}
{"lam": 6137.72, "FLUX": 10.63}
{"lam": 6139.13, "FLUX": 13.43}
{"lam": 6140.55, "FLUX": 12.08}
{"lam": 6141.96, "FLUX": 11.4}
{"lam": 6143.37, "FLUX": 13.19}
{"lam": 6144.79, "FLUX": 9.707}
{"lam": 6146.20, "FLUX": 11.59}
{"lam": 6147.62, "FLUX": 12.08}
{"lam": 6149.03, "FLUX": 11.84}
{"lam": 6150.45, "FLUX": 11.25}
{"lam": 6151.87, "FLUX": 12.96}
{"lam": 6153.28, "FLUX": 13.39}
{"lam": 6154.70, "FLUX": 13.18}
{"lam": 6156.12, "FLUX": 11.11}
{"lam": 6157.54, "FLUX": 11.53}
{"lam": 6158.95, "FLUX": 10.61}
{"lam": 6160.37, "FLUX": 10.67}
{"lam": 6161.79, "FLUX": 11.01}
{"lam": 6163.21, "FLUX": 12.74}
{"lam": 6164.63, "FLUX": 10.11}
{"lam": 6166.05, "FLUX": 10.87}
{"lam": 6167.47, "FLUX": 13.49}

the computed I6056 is -3.2 Ang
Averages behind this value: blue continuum 11.7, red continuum 12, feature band 12.5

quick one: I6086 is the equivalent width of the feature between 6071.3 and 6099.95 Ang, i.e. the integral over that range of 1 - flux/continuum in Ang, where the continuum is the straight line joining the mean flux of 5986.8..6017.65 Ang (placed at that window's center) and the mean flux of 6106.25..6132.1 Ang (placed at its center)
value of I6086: 0.9 Ang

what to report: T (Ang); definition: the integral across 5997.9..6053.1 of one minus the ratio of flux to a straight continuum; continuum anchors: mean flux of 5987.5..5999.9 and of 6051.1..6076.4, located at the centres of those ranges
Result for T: 2.3 Ang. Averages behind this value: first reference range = 12.7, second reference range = 12.9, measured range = 12.3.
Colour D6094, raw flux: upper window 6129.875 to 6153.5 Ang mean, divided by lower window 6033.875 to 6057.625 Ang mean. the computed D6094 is 0.87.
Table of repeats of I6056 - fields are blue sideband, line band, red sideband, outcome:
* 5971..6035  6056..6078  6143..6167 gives -2.3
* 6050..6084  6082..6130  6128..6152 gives 0.6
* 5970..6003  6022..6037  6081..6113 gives 3.2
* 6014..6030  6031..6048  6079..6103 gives -4.5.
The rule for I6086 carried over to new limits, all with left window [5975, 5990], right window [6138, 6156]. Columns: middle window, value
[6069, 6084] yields -1.0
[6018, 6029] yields 1.4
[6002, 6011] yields -0.8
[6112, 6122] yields -1.1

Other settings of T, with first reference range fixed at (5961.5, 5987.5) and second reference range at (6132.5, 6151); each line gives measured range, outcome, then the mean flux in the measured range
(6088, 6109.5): 1.1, 11.4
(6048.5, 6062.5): -1.5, 13.6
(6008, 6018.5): 0.1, 12.3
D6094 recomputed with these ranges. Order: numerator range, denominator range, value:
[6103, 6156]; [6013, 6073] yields 0.99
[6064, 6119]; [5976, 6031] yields 1.04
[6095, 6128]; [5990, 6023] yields 0.95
